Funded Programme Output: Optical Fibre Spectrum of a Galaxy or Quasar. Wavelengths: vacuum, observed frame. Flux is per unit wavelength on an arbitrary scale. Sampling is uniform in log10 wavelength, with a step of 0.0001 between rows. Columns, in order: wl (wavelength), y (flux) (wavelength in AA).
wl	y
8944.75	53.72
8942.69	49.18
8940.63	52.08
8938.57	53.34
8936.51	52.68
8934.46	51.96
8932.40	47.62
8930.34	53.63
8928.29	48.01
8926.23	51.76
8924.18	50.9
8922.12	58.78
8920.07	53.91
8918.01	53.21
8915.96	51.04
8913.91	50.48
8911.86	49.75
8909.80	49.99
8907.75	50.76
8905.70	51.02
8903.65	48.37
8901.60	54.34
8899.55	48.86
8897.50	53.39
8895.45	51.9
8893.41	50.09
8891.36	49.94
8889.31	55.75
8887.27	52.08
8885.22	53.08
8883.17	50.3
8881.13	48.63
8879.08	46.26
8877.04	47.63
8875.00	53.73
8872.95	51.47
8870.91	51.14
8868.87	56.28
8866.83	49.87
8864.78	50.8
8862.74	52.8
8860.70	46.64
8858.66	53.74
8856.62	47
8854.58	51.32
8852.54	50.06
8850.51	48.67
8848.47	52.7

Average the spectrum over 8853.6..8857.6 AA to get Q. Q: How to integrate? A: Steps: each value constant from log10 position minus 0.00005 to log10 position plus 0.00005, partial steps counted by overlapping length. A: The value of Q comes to 49.1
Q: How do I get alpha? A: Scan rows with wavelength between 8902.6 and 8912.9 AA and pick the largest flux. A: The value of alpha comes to 51.02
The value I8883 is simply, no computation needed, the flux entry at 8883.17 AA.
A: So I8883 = 50.3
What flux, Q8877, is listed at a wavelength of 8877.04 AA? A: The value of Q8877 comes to 47.63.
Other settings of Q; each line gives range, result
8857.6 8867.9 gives 50.8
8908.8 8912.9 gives 49.8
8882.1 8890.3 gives 52.8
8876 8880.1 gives 47.1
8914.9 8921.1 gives 52.7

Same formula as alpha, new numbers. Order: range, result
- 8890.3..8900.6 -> 53.39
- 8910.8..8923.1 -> 58.78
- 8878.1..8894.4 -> 55.75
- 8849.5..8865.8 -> 53.74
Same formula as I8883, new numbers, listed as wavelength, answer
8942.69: 49.18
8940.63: 52.08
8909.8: 49.99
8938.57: 53.34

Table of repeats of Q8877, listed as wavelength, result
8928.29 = 48.01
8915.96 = 51.04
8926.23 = 51.76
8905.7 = 51.02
